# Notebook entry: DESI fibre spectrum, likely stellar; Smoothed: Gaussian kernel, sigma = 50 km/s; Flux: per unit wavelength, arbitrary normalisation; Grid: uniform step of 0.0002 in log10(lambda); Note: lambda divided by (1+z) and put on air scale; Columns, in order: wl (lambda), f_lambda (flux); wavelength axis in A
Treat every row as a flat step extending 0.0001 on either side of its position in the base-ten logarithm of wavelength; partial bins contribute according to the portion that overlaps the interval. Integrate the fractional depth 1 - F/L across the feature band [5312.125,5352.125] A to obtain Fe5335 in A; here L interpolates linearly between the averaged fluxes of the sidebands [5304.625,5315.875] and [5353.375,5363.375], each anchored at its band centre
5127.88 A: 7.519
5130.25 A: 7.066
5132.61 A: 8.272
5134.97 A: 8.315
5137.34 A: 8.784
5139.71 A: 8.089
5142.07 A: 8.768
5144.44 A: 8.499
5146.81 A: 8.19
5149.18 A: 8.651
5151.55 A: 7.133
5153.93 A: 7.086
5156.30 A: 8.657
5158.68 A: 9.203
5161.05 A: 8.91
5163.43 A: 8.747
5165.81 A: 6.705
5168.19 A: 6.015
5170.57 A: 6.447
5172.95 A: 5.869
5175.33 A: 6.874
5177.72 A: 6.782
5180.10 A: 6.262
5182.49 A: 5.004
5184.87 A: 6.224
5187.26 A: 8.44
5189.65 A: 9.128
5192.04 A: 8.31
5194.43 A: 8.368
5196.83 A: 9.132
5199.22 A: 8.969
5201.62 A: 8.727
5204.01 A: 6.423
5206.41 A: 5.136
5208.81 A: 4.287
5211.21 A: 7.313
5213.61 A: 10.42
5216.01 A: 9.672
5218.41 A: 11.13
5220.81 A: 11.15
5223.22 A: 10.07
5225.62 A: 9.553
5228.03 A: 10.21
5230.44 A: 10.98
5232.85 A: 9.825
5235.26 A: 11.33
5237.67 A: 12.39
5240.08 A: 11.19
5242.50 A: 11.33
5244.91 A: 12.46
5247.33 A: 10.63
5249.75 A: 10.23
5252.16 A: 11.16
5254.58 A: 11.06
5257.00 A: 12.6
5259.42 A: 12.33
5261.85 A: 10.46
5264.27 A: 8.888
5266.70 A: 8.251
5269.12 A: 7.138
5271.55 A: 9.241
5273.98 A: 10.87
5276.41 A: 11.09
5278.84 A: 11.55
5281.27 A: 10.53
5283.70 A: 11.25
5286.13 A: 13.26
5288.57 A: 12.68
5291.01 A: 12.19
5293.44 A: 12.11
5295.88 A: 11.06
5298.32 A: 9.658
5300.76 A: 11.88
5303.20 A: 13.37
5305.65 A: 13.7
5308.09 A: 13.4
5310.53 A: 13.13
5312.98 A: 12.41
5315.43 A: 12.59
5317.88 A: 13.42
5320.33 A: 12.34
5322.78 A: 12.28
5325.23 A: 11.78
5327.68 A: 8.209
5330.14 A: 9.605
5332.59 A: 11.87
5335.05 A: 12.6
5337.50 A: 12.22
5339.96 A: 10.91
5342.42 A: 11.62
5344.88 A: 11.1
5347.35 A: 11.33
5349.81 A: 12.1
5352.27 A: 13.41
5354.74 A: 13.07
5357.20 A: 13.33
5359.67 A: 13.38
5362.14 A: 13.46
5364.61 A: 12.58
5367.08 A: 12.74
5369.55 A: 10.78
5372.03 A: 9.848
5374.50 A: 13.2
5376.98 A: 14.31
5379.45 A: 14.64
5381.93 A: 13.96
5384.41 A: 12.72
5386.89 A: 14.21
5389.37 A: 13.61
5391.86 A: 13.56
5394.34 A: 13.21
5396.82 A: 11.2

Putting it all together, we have 4.5 A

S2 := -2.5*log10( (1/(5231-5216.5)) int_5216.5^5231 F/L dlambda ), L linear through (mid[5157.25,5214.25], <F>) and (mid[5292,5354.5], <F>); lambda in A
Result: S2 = -0.21 mag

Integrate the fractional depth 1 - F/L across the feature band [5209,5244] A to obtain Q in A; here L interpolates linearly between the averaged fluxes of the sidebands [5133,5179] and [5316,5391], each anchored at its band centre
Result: -3.2 A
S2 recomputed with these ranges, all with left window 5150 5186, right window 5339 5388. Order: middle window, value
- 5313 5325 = -0.11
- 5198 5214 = 0.14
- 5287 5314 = -0.14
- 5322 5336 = 0.06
